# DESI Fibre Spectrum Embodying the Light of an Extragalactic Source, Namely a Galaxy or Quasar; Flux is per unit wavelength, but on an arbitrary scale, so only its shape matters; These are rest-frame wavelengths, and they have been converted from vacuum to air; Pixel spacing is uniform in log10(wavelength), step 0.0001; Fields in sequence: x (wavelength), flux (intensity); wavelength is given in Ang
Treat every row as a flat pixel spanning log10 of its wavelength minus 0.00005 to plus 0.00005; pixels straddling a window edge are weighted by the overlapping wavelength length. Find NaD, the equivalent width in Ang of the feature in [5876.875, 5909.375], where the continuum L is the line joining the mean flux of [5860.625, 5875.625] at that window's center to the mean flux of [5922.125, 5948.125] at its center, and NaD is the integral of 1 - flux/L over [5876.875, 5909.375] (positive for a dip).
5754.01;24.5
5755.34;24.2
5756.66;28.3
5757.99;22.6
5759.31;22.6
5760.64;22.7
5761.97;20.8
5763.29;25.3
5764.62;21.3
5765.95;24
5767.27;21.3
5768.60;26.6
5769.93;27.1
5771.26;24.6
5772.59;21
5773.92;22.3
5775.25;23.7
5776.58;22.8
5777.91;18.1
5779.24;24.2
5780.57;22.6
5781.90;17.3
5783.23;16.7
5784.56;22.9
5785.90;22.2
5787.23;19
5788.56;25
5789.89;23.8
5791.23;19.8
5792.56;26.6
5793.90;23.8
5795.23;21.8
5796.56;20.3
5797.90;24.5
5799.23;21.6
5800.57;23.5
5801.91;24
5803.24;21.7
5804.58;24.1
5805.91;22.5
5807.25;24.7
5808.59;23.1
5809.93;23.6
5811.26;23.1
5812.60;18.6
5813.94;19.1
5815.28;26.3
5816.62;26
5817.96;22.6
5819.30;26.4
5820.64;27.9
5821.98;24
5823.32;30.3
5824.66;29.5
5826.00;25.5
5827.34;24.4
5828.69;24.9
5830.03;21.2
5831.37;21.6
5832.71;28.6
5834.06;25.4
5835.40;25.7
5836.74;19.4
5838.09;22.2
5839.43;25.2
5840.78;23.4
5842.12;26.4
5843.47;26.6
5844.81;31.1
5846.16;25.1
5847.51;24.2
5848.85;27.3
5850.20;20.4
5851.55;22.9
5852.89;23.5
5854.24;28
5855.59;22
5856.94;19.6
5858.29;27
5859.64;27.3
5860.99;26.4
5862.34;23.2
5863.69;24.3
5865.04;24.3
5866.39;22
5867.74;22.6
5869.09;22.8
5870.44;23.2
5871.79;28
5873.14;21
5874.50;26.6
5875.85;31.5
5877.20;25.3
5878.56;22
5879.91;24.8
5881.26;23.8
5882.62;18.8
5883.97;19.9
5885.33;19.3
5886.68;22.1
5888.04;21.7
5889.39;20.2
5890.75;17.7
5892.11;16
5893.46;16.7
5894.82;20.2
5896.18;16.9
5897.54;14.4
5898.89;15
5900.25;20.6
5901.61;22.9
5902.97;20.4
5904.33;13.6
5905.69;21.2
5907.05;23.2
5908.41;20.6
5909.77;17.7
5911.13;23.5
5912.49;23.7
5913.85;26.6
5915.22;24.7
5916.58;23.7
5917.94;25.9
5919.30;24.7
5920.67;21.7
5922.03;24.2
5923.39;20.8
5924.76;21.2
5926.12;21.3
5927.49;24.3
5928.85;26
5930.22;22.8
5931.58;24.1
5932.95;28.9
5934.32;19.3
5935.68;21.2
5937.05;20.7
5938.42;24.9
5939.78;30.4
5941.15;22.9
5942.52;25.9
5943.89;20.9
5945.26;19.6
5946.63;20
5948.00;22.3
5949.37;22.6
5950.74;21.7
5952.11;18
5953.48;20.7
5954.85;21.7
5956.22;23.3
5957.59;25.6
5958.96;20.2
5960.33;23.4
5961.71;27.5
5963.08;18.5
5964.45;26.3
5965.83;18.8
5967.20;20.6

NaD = 5.45 Ang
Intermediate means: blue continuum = 24.2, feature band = 19.8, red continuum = 23.1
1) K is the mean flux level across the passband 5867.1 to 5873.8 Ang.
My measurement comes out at 23.6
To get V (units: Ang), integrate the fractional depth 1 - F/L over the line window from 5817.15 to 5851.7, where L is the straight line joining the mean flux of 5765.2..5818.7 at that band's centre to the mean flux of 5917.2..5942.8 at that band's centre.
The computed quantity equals -3.21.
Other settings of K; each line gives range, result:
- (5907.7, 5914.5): 22.4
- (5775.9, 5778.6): 20.5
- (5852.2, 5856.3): 24.5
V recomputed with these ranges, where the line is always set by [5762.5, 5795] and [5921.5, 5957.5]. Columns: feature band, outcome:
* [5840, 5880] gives -3.7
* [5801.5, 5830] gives -2.2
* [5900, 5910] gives 1.1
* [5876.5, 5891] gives 0.7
